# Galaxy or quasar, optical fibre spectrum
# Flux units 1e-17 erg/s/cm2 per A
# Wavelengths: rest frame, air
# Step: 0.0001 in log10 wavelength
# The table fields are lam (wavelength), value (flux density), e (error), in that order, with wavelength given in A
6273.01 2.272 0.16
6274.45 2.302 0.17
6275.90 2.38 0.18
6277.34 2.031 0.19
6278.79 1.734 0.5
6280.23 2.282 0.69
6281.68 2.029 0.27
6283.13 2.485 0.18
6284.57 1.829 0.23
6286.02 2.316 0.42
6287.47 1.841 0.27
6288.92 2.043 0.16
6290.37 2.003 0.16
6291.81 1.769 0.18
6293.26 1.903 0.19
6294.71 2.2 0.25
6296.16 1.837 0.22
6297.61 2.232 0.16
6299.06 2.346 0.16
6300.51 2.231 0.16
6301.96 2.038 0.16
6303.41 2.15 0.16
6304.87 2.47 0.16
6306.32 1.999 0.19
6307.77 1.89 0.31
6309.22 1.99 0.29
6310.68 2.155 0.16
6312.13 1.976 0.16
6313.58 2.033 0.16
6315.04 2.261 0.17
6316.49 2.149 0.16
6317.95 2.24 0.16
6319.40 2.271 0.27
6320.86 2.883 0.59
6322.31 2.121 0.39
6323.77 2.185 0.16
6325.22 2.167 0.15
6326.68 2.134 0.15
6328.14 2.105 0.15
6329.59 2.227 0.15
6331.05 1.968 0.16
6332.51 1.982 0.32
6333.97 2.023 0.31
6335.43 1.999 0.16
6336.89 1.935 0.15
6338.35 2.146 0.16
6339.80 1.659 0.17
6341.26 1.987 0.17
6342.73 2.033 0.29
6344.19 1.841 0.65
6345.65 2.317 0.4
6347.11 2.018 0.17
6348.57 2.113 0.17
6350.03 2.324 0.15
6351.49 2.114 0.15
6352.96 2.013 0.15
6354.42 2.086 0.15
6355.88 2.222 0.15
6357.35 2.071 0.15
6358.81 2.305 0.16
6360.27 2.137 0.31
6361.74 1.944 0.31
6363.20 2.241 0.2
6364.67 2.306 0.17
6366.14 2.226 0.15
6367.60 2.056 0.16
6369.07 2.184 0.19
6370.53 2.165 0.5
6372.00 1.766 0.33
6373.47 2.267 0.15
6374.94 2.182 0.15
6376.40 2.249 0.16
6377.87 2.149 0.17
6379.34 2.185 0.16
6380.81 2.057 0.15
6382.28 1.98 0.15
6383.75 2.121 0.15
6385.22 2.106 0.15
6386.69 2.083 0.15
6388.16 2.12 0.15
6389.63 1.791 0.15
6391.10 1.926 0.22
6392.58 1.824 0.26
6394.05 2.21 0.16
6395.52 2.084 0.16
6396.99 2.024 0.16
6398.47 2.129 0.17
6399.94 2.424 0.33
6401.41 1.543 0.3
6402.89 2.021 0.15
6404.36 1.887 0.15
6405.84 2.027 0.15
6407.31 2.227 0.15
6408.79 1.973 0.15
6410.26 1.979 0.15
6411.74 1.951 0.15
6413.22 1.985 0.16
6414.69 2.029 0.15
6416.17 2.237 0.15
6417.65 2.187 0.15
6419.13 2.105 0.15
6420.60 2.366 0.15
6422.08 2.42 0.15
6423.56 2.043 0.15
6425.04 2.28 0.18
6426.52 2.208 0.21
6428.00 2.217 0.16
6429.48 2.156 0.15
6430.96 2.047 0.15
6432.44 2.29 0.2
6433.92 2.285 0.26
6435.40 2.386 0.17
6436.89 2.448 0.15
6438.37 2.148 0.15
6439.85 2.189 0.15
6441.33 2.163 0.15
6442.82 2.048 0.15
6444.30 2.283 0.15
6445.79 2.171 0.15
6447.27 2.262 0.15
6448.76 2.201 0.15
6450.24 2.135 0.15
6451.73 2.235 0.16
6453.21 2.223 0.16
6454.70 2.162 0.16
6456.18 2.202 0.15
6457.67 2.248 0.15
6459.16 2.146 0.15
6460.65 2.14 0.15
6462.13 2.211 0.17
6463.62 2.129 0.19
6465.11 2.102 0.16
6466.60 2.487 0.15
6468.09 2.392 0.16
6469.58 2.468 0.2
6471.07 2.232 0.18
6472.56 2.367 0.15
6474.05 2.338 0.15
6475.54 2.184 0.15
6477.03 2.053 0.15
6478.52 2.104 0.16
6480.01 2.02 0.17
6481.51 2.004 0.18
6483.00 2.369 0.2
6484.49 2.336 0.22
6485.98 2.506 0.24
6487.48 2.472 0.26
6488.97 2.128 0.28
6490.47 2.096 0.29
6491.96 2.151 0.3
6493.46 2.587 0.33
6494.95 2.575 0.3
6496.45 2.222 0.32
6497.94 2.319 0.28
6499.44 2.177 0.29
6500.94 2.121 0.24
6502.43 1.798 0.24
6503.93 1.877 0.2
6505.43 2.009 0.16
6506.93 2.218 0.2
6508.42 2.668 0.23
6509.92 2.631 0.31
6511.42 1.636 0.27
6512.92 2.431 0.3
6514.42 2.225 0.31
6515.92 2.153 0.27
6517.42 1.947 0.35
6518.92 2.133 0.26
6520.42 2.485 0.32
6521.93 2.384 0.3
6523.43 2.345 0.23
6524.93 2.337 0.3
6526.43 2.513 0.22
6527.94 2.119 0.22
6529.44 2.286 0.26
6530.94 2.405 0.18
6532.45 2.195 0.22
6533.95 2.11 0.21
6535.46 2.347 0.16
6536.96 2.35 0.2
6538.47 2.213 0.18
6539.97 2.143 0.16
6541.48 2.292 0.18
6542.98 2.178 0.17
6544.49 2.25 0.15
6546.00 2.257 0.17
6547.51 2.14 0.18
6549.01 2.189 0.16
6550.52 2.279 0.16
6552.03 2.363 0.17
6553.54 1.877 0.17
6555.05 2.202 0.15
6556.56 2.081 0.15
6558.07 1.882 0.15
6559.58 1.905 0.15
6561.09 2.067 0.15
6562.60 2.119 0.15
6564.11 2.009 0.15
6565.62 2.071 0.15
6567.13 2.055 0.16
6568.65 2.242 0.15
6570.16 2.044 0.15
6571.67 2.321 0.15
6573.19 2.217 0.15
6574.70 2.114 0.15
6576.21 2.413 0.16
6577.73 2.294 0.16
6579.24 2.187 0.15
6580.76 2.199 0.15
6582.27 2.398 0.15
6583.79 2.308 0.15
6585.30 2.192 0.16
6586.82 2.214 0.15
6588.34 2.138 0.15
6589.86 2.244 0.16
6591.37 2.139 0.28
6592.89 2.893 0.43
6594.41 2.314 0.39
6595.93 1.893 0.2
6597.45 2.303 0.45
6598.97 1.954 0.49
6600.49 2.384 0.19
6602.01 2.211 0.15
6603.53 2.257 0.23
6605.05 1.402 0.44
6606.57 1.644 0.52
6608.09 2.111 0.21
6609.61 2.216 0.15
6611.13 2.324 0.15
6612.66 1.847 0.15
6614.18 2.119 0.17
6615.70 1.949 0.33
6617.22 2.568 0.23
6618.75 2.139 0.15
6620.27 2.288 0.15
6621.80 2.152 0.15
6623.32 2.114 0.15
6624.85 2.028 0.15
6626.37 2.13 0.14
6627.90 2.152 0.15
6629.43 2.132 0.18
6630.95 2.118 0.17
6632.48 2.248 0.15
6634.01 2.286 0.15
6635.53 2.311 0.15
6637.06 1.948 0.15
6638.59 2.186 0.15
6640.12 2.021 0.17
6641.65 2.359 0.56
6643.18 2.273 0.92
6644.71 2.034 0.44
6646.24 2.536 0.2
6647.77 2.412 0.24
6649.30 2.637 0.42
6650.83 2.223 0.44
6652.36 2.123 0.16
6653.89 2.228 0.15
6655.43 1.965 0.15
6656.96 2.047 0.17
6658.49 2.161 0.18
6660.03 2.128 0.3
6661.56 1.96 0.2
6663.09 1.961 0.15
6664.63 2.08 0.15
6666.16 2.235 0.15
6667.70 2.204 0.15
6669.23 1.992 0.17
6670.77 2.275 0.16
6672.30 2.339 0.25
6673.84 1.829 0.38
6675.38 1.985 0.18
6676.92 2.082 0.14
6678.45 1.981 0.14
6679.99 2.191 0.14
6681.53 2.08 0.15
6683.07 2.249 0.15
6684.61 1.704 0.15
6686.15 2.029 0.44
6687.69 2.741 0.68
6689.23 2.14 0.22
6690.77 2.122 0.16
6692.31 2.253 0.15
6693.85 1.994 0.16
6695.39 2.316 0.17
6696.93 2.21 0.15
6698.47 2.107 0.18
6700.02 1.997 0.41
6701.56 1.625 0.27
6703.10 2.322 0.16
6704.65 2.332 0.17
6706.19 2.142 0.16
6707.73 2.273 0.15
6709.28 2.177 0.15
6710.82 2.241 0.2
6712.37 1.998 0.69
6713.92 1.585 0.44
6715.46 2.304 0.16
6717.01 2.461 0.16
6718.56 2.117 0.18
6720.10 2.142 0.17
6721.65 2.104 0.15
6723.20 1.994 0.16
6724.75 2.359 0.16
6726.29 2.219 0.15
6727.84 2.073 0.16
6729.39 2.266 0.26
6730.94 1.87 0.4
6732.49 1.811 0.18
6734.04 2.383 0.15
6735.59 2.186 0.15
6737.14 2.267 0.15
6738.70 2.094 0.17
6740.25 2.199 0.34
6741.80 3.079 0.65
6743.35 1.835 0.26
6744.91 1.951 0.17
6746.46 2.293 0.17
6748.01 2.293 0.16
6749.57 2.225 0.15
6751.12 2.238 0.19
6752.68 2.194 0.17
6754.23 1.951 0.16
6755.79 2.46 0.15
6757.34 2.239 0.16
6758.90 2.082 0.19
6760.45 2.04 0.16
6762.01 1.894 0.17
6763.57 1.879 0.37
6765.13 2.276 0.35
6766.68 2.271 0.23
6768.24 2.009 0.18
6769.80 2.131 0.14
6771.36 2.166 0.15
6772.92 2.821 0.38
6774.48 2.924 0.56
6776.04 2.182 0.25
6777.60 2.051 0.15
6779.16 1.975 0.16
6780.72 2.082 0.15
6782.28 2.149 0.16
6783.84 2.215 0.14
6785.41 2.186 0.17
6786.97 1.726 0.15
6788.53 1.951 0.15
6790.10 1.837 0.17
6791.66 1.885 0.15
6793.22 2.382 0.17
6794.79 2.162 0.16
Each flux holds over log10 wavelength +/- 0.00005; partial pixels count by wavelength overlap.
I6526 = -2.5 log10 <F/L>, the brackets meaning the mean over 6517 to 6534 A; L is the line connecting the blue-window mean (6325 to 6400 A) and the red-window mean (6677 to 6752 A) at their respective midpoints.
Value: -0.08 mag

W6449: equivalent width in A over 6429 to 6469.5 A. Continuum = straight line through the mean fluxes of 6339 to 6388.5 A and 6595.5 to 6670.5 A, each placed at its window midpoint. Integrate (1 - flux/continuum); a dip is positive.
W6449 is -2.0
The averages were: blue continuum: 2.11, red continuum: 2.14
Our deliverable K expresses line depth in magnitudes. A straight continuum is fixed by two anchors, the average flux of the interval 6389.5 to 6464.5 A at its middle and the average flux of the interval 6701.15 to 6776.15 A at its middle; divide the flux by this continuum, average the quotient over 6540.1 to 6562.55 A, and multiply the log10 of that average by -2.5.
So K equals 0.01 mag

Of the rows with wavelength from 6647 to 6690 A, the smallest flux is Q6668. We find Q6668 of 1.704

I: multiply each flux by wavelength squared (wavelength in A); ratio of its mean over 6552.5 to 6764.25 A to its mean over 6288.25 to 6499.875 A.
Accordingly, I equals 1.09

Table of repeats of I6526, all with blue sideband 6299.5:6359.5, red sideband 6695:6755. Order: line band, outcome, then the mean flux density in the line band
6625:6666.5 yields -0.01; 2.18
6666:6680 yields 0.03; 2.1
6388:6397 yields 0.07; 1.99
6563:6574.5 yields 0.00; 2.14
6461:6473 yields -0.08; 2.29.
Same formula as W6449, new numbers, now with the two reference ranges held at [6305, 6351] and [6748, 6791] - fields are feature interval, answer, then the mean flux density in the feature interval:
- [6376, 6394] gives 0.5 A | 2.05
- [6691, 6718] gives 0.1 A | 2.14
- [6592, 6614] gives 0.1 A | 2.12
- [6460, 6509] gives -2.6 A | 2.24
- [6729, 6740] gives 0.1 A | 2.12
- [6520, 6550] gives -2.0 A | 2.27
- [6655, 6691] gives 0.7 A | 2.1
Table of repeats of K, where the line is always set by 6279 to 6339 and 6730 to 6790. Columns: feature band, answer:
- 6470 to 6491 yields -0.05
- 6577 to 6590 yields -0.05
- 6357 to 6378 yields -0.02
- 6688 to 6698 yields -0.02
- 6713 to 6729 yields 0.01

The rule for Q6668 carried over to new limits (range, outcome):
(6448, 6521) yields 1.636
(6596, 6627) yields 1.402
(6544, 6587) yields 1.877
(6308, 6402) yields 1.543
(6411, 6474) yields 1.951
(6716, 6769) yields 1.811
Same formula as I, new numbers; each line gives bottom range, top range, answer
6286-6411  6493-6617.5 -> 1.12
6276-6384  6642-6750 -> 1.15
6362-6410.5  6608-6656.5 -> 1.14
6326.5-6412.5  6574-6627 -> 1.13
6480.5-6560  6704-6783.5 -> 1.05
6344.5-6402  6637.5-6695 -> 1.12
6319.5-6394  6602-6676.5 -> 1.11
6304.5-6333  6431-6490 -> 1.08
